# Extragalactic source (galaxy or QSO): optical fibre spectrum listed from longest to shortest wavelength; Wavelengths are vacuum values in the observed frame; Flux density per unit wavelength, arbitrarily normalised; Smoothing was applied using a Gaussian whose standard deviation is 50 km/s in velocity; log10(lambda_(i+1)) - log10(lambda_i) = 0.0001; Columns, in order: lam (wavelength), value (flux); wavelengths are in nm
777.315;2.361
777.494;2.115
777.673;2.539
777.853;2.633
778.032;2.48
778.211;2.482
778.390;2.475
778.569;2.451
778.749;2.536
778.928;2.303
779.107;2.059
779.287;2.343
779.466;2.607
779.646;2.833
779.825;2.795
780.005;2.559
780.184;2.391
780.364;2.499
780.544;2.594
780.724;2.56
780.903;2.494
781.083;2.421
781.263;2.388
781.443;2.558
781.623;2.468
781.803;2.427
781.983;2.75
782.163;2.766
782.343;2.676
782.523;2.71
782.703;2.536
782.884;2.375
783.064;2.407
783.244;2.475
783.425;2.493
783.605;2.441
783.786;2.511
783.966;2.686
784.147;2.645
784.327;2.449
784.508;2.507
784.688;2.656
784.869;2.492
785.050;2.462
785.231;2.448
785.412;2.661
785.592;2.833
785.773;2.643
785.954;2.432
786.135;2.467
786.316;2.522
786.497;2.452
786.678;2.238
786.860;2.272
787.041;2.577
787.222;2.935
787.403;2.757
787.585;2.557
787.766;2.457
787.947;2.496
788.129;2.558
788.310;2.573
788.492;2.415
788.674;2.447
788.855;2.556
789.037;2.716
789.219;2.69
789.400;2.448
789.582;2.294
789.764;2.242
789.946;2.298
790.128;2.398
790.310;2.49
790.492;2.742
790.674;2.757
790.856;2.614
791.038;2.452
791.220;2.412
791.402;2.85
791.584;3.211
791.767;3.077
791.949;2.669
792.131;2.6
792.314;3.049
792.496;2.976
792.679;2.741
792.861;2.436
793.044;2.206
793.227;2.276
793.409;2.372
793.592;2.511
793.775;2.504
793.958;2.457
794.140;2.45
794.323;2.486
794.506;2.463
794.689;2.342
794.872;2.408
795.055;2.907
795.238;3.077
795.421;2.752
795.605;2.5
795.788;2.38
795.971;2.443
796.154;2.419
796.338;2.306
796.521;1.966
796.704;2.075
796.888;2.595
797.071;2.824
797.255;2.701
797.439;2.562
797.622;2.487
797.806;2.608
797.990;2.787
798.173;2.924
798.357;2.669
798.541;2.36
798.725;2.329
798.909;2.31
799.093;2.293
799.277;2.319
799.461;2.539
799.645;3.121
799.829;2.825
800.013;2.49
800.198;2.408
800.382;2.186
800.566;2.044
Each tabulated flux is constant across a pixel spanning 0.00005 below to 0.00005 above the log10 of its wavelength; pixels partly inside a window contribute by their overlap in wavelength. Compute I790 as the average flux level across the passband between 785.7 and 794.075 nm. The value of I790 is 2.56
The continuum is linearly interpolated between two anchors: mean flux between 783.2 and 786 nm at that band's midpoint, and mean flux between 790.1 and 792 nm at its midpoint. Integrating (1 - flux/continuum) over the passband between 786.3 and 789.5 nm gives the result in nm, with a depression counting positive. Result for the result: 0.12 nm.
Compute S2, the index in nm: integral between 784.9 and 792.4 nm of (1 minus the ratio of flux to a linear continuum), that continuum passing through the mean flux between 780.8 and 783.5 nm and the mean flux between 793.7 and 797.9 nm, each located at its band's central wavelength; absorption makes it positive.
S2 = -0.175 nm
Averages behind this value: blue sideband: 2.53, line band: 2.58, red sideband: 2.51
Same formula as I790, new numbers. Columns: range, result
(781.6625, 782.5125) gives 2.65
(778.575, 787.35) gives 2.53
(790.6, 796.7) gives 2.57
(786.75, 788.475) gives 2.56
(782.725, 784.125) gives 2.49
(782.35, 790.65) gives 2.52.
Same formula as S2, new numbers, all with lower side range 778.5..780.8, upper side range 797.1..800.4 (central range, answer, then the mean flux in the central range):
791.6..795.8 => -0.100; 2.61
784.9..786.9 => 0.018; 2.5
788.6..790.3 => 0.052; 2.46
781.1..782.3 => -0.023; 2.56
